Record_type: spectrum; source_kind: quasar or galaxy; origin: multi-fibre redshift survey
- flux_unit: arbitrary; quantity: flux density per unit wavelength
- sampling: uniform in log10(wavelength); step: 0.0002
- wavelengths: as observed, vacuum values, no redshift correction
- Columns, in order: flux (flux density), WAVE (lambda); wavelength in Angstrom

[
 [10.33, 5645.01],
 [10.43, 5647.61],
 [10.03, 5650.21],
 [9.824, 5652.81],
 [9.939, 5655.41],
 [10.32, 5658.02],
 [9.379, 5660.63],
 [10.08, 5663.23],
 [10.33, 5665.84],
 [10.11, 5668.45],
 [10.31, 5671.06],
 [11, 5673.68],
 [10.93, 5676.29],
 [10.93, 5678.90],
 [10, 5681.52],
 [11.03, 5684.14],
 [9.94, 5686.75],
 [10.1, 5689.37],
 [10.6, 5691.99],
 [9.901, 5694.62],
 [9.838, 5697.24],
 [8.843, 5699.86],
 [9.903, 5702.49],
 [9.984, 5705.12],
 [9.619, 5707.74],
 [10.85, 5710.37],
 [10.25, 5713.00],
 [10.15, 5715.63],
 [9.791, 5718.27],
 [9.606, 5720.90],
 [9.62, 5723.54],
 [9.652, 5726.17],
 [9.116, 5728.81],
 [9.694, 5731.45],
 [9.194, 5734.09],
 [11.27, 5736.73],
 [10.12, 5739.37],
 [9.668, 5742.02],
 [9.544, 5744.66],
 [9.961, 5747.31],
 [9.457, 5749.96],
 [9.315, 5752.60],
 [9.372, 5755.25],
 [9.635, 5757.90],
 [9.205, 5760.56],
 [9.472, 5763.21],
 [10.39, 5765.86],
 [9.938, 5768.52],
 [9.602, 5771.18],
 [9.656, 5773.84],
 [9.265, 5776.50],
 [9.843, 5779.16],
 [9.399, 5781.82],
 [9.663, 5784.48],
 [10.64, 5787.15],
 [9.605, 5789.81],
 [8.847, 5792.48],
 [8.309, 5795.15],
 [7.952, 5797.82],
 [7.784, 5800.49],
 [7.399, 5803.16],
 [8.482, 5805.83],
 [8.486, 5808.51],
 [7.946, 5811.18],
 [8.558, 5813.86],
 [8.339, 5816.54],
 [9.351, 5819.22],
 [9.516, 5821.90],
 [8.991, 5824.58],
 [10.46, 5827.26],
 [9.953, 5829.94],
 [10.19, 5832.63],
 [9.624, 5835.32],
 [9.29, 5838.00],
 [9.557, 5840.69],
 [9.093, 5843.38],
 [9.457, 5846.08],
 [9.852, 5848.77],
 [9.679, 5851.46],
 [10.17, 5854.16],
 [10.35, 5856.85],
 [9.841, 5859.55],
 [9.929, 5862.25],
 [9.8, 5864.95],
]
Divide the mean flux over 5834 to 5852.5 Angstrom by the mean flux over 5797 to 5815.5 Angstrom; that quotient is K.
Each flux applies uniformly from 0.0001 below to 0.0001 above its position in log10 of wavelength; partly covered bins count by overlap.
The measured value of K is 1.17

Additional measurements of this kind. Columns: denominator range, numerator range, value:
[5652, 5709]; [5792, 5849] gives 0.88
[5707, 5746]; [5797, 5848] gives 0.91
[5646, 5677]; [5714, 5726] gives 0.96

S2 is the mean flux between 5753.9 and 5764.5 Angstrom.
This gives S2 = 9.42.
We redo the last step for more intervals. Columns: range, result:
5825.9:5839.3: 9.91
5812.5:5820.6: 8.75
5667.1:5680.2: 10.7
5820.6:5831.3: 9.74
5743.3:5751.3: 9.66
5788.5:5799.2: 8.67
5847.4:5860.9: 9.98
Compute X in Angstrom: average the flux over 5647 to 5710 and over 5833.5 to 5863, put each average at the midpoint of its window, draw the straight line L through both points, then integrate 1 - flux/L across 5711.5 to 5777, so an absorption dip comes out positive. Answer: 1.7 Angstrom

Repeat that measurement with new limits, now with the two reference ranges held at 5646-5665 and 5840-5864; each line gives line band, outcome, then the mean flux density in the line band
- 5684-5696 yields -0.32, 10.2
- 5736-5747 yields -0.18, 10.1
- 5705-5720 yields -0.24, 10.1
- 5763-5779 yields 0.21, 9.74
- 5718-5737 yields 0.52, 9.66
